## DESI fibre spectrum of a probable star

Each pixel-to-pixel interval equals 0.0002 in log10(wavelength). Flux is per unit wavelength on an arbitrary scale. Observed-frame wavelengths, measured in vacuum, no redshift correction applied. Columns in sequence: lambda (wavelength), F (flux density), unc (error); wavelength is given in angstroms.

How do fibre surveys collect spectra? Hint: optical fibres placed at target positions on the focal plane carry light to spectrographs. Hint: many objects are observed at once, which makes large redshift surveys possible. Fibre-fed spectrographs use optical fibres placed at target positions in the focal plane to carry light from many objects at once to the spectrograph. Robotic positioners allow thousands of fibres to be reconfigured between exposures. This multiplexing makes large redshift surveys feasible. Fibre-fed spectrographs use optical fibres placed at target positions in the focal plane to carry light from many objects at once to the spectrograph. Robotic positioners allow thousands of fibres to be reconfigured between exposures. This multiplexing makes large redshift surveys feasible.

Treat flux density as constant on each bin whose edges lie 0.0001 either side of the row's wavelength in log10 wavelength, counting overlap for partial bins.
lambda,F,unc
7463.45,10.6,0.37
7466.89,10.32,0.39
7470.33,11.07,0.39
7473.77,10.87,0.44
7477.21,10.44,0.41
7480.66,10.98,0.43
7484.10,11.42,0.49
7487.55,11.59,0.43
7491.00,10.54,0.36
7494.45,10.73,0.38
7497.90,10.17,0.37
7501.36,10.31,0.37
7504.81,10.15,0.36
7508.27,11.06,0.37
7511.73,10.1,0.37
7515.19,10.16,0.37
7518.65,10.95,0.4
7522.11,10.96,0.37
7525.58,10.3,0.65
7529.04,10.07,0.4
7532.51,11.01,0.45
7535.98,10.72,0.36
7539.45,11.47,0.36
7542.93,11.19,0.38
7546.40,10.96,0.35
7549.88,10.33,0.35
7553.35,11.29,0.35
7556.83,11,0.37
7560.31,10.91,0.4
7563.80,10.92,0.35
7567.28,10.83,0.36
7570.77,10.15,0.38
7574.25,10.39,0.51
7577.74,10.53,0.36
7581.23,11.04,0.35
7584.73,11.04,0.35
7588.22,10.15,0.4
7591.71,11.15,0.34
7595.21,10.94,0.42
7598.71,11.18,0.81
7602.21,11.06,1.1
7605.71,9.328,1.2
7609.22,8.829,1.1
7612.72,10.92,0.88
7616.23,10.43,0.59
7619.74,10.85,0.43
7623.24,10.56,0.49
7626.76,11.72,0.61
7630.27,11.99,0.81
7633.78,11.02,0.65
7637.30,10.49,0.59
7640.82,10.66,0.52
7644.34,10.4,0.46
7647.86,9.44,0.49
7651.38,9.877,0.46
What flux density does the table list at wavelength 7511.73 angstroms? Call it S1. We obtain 10.1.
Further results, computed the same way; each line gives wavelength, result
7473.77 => 10.87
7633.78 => 11.02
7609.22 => 8.829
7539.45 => 11.47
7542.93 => 11.19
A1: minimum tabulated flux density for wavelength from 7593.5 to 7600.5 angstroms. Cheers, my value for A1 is 10.94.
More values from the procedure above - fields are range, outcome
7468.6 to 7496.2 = 10.44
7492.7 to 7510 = 10.15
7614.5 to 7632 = 10.43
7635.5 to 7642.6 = 10.49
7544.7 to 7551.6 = 10.33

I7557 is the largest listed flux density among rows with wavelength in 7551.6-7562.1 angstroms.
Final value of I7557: 11.29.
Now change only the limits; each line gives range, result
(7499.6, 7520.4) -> 11.06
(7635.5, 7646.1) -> 10.66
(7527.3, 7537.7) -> 11.01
